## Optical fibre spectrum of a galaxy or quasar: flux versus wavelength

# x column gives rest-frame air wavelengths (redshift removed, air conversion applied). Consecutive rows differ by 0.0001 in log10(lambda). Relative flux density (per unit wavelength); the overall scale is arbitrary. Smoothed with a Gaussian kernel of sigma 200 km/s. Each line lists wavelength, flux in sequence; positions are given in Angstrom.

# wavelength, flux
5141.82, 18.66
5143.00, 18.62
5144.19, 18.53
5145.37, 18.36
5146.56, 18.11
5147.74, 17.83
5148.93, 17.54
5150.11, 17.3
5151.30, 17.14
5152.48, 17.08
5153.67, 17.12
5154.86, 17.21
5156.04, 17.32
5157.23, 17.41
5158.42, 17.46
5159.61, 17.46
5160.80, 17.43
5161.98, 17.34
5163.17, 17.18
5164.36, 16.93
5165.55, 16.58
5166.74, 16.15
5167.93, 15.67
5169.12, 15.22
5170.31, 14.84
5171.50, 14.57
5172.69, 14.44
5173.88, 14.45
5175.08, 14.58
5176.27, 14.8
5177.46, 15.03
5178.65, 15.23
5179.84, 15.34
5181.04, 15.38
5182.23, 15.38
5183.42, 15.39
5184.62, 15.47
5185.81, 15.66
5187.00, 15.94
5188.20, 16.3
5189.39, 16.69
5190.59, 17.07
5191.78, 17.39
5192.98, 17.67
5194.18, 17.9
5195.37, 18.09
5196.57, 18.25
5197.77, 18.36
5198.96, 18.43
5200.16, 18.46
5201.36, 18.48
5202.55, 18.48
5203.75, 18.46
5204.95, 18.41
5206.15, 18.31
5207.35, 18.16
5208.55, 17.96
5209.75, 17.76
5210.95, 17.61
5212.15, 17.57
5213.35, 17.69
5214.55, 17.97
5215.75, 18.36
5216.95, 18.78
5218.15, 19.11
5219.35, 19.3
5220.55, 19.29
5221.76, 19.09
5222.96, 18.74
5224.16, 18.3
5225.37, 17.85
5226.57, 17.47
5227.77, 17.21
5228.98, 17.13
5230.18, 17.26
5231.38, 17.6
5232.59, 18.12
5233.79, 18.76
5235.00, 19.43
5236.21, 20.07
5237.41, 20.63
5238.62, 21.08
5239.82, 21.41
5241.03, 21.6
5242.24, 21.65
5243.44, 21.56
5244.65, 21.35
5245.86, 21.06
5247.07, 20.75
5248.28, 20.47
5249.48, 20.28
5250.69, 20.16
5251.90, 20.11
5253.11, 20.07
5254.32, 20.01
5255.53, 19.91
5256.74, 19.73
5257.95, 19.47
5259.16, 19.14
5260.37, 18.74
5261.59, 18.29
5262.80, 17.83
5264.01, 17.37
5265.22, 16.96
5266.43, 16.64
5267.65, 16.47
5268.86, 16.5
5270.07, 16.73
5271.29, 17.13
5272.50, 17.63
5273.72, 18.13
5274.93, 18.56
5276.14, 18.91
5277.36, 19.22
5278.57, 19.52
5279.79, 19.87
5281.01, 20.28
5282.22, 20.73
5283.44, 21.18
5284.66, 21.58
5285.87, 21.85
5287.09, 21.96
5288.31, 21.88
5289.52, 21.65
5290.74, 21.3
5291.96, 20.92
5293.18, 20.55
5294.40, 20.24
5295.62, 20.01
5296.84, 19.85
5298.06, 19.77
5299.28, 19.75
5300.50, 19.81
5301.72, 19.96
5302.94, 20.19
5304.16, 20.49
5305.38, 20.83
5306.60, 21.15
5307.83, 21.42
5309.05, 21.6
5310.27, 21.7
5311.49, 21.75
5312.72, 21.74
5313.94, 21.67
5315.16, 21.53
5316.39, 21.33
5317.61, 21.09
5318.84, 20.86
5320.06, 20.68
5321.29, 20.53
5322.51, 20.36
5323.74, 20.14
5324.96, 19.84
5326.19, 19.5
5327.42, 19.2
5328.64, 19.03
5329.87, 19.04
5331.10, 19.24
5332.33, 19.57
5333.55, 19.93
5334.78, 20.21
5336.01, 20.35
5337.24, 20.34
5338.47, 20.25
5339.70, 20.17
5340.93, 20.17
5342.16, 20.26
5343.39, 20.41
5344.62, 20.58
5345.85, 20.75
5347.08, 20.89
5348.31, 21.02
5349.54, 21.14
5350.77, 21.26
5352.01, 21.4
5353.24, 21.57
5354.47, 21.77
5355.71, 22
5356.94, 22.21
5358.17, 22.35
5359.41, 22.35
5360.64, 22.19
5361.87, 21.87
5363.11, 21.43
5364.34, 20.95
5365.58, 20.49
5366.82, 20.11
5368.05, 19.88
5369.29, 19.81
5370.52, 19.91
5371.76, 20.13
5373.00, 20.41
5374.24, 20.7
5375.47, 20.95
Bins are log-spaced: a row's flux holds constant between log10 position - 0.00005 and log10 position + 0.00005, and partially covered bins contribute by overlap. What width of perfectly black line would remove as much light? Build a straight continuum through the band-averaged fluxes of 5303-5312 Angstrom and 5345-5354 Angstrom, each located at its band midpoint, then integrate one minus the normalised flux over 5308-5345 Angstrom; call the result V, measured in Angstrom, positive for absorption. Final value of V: 1.30 Angstrom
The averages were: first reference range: 21.2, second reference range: 21.2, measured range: 20.4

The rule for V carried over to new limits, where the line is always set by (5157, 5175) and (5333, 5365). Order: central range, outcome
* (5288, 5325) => -1.6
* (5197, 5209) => -0.9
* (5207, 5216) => -0.3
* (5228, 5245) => -1.6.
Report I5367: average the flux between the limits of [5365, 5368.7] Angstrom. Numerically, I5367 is 20.1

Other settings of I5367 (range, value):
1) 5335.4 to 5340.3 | 20.3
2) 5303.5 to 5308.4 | 20.9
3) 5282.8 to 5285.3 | 21.4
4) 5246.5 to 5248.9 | 20.7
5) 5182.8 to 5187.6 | 15.6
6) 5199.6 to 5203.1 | 18.5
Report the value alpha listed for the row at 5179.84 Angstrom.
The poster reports 15.34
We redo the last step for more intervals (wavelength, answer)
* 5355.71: 22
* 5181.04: 15.38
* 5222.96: 18.74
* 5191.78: 17.39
